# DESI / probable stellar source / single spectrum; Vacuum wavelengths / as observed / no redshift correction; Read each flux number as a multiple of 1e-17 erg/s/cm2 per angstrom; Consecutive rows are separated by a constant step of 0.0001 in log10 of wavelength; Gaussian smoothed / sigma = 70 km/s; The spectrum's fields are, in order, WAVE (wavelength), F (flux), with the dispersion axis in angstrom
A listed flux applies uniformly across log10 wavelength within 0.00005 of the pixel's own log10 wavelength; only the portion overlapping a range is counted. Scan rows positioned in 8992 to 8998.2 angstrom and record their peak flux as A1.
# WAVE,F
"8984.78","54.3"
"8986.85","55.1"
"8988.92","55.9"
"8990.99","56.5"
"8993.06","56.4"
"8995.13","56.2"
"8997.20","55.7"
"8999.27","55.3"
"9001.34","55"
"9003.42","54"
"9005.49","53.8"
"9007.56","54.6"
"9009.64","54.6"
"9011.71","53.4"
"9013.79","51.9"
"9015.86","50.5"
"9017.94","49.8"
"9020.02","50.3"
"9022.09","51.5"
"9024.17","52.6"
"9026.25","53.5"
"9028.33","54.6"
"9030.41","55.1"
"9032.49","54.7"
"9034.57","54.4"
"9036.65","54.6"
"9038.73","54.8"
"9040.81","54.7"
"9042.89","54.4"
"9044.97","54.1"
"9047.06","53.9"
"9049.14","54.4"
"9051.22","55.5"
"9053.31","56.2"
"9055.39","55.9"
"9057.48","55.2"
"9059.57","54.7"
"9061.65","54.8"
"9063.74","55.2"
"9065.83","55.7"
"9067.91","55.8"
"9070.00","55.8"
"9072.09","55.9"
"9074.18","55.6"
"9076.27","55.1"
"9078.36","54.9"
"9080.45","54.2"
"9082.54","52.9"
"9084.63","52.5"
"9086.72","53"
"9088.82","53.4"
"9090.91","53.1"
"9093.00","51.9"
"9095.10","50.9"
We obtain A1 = 56.4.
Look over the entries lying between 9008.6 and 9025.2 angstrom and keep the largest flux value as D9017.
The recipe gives 54.6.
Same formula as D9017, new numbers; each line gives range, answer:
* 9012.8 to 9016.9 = 51.9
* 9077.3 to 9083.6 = 54.9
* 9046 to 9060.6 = 56.2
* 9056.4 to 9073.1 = 55.9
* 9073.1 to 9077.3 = 55.6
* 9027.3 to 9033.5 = 55.1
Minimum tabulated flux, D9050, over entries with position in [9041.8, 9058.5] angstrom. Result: 53.9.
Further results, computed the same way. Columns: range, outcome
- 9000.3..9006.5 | 53.8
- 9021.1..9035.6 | 51.5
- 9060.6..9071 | 54.8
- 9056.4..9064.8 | 54.7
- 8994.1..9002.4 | 55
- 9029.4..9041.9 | 54.4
